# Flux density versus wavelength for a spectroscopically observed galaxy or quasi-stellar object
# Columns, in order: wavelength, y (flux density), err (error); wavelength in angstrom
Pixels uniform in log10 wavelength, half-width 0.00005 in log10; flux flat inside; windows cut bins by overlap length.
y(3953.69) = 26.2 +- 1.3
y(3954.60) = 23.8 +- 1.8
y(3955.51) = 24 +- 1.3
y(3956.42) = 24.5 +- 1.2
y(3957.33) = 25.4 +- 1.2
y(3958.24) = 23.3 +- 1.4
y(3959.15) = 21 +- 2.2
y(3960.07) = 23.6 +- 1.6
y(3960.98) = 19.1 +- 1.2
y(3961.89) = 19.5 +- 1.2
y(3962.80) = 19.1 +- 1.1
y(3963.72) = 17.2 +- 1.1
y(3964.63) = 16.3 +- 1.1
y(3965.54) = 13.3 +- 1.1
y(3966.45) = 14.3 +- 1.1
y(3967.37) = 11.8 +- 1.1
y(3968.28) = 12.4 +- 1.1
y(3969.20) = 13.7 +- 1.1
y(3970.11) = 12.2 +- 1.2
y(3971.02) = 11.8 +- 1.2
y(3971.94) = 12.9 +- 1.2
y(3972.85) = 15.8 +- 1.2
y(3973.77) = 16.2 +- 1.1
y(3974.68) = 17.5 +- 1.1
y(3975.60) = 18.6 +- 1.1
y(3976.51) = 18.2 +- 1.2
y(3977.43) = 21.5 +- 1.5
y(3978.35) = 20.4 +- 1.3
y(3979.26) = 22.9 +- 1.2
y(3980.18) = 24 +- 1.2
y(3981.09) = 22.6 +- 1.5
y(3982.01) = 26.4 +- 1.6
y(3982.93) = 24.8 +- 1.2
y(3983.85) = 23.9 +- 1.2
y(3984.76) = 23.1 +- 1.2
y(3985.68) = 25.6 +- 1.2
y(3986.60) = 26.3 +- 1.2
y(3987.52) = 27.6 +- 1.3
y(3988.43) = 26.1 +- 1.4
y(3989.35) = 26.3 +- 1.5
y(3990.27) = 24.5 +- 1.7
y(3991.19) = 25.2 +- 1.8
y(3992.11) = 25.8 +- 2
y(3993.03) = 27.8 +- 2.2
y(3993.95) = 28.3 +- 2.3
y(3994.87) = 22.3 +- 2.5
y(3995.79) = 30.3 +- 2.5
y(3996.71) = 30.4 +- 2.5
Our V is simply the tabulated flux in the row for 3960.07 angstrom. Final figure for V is 23.6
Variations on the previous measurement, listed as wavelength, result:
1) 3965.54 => 13.3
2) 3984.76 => 23.1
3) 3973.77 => 16.2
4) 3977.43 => 21.5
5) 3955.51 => 24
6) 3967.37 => 11.8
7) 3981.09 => 22.6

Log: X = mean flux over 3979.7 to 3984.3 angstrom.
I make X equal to 24.3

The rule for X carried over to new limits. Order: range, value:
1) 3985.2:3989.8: 26.4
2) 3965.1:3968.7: 13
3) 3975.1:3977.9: 19.4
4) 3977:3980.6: 22.2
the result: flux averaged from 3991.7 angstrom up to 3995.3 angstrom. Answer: 26.1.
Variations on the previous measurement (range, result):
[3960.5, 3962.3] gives 19.4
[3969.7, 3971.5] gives 12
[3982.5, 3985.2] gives 24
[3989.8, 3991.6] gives 24.8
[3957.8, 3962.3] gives 21.3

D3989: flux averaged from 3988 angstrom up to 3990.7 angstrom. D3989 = 25.6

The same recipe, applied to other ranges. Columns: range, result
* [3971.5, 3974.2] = 15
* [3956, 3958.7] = 24.4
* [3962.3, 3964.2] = 18.1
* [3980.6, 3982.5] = 24.5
